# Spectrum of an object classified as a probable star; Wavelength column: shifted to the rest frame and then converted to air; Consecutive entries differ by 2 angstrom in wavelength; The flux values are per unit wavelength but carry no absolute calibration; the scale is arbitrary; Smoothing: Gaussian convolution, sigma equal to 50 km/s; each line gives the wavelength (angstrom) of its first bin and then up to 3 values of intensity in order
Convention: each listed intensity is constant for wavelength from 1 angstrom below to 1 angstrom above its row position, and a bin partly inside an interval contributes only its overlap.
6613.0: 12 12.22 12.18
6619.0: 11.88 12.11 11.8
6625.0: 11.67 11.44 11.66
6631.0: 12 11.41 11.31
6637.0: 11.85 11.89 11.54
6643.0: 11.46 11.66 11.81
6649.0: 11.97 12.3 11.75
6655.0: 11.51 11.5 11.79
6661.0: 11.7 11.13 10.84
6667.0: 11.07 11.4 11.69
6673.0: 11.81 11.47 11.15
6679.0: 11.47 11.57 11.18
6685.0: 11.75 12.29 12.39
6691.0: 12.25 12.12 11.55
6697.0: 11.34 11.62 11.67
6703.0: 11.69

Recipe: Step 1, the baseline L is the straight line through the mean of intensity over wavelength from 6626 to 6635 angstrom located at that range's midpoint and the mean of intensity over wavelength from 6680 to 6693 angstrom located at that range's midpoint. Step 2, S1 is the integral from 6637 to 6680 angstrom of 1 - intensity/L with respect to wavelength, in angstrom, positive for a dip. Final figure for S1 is 0.66 angstrom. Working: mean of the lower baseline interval 11.6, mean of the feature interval 11.6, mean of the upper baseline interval 11.9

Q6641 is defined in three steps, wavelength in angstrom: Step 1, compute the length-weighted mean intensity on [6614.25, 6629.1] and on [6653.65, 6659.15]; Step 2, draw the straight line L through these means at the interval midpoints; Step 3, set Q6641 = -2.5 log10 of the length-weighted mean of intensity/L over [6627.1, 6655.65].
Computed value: 0.00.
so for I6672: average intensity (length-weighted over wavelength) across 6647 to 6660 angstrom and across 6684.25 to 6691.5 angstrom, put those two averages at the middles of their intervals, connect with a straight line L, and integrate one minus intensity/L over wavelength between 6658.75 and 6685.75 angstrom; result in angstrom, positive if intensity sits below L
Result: 1.3 angstrom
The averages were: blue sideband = 11.8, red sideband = 12.2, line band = 11.4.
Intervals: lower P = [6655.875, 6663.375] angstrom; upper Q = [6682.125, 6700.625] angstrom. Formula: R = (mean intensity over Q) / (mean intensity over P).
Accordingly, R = 1.0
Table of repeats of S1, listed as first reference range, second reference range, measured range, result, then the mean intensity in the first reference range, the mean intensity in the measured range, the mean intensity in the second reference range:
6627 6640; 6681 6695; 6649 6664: 0.1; 11.7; 11.7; 11.9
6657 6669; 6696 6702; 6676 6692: -0.4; 11.3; 11.8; 11.5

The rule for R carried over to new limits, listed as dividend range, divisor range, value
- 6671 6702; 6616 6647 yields 1.00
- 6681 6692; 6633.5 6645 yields 1.03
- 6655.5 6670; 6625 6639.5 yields 0.97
